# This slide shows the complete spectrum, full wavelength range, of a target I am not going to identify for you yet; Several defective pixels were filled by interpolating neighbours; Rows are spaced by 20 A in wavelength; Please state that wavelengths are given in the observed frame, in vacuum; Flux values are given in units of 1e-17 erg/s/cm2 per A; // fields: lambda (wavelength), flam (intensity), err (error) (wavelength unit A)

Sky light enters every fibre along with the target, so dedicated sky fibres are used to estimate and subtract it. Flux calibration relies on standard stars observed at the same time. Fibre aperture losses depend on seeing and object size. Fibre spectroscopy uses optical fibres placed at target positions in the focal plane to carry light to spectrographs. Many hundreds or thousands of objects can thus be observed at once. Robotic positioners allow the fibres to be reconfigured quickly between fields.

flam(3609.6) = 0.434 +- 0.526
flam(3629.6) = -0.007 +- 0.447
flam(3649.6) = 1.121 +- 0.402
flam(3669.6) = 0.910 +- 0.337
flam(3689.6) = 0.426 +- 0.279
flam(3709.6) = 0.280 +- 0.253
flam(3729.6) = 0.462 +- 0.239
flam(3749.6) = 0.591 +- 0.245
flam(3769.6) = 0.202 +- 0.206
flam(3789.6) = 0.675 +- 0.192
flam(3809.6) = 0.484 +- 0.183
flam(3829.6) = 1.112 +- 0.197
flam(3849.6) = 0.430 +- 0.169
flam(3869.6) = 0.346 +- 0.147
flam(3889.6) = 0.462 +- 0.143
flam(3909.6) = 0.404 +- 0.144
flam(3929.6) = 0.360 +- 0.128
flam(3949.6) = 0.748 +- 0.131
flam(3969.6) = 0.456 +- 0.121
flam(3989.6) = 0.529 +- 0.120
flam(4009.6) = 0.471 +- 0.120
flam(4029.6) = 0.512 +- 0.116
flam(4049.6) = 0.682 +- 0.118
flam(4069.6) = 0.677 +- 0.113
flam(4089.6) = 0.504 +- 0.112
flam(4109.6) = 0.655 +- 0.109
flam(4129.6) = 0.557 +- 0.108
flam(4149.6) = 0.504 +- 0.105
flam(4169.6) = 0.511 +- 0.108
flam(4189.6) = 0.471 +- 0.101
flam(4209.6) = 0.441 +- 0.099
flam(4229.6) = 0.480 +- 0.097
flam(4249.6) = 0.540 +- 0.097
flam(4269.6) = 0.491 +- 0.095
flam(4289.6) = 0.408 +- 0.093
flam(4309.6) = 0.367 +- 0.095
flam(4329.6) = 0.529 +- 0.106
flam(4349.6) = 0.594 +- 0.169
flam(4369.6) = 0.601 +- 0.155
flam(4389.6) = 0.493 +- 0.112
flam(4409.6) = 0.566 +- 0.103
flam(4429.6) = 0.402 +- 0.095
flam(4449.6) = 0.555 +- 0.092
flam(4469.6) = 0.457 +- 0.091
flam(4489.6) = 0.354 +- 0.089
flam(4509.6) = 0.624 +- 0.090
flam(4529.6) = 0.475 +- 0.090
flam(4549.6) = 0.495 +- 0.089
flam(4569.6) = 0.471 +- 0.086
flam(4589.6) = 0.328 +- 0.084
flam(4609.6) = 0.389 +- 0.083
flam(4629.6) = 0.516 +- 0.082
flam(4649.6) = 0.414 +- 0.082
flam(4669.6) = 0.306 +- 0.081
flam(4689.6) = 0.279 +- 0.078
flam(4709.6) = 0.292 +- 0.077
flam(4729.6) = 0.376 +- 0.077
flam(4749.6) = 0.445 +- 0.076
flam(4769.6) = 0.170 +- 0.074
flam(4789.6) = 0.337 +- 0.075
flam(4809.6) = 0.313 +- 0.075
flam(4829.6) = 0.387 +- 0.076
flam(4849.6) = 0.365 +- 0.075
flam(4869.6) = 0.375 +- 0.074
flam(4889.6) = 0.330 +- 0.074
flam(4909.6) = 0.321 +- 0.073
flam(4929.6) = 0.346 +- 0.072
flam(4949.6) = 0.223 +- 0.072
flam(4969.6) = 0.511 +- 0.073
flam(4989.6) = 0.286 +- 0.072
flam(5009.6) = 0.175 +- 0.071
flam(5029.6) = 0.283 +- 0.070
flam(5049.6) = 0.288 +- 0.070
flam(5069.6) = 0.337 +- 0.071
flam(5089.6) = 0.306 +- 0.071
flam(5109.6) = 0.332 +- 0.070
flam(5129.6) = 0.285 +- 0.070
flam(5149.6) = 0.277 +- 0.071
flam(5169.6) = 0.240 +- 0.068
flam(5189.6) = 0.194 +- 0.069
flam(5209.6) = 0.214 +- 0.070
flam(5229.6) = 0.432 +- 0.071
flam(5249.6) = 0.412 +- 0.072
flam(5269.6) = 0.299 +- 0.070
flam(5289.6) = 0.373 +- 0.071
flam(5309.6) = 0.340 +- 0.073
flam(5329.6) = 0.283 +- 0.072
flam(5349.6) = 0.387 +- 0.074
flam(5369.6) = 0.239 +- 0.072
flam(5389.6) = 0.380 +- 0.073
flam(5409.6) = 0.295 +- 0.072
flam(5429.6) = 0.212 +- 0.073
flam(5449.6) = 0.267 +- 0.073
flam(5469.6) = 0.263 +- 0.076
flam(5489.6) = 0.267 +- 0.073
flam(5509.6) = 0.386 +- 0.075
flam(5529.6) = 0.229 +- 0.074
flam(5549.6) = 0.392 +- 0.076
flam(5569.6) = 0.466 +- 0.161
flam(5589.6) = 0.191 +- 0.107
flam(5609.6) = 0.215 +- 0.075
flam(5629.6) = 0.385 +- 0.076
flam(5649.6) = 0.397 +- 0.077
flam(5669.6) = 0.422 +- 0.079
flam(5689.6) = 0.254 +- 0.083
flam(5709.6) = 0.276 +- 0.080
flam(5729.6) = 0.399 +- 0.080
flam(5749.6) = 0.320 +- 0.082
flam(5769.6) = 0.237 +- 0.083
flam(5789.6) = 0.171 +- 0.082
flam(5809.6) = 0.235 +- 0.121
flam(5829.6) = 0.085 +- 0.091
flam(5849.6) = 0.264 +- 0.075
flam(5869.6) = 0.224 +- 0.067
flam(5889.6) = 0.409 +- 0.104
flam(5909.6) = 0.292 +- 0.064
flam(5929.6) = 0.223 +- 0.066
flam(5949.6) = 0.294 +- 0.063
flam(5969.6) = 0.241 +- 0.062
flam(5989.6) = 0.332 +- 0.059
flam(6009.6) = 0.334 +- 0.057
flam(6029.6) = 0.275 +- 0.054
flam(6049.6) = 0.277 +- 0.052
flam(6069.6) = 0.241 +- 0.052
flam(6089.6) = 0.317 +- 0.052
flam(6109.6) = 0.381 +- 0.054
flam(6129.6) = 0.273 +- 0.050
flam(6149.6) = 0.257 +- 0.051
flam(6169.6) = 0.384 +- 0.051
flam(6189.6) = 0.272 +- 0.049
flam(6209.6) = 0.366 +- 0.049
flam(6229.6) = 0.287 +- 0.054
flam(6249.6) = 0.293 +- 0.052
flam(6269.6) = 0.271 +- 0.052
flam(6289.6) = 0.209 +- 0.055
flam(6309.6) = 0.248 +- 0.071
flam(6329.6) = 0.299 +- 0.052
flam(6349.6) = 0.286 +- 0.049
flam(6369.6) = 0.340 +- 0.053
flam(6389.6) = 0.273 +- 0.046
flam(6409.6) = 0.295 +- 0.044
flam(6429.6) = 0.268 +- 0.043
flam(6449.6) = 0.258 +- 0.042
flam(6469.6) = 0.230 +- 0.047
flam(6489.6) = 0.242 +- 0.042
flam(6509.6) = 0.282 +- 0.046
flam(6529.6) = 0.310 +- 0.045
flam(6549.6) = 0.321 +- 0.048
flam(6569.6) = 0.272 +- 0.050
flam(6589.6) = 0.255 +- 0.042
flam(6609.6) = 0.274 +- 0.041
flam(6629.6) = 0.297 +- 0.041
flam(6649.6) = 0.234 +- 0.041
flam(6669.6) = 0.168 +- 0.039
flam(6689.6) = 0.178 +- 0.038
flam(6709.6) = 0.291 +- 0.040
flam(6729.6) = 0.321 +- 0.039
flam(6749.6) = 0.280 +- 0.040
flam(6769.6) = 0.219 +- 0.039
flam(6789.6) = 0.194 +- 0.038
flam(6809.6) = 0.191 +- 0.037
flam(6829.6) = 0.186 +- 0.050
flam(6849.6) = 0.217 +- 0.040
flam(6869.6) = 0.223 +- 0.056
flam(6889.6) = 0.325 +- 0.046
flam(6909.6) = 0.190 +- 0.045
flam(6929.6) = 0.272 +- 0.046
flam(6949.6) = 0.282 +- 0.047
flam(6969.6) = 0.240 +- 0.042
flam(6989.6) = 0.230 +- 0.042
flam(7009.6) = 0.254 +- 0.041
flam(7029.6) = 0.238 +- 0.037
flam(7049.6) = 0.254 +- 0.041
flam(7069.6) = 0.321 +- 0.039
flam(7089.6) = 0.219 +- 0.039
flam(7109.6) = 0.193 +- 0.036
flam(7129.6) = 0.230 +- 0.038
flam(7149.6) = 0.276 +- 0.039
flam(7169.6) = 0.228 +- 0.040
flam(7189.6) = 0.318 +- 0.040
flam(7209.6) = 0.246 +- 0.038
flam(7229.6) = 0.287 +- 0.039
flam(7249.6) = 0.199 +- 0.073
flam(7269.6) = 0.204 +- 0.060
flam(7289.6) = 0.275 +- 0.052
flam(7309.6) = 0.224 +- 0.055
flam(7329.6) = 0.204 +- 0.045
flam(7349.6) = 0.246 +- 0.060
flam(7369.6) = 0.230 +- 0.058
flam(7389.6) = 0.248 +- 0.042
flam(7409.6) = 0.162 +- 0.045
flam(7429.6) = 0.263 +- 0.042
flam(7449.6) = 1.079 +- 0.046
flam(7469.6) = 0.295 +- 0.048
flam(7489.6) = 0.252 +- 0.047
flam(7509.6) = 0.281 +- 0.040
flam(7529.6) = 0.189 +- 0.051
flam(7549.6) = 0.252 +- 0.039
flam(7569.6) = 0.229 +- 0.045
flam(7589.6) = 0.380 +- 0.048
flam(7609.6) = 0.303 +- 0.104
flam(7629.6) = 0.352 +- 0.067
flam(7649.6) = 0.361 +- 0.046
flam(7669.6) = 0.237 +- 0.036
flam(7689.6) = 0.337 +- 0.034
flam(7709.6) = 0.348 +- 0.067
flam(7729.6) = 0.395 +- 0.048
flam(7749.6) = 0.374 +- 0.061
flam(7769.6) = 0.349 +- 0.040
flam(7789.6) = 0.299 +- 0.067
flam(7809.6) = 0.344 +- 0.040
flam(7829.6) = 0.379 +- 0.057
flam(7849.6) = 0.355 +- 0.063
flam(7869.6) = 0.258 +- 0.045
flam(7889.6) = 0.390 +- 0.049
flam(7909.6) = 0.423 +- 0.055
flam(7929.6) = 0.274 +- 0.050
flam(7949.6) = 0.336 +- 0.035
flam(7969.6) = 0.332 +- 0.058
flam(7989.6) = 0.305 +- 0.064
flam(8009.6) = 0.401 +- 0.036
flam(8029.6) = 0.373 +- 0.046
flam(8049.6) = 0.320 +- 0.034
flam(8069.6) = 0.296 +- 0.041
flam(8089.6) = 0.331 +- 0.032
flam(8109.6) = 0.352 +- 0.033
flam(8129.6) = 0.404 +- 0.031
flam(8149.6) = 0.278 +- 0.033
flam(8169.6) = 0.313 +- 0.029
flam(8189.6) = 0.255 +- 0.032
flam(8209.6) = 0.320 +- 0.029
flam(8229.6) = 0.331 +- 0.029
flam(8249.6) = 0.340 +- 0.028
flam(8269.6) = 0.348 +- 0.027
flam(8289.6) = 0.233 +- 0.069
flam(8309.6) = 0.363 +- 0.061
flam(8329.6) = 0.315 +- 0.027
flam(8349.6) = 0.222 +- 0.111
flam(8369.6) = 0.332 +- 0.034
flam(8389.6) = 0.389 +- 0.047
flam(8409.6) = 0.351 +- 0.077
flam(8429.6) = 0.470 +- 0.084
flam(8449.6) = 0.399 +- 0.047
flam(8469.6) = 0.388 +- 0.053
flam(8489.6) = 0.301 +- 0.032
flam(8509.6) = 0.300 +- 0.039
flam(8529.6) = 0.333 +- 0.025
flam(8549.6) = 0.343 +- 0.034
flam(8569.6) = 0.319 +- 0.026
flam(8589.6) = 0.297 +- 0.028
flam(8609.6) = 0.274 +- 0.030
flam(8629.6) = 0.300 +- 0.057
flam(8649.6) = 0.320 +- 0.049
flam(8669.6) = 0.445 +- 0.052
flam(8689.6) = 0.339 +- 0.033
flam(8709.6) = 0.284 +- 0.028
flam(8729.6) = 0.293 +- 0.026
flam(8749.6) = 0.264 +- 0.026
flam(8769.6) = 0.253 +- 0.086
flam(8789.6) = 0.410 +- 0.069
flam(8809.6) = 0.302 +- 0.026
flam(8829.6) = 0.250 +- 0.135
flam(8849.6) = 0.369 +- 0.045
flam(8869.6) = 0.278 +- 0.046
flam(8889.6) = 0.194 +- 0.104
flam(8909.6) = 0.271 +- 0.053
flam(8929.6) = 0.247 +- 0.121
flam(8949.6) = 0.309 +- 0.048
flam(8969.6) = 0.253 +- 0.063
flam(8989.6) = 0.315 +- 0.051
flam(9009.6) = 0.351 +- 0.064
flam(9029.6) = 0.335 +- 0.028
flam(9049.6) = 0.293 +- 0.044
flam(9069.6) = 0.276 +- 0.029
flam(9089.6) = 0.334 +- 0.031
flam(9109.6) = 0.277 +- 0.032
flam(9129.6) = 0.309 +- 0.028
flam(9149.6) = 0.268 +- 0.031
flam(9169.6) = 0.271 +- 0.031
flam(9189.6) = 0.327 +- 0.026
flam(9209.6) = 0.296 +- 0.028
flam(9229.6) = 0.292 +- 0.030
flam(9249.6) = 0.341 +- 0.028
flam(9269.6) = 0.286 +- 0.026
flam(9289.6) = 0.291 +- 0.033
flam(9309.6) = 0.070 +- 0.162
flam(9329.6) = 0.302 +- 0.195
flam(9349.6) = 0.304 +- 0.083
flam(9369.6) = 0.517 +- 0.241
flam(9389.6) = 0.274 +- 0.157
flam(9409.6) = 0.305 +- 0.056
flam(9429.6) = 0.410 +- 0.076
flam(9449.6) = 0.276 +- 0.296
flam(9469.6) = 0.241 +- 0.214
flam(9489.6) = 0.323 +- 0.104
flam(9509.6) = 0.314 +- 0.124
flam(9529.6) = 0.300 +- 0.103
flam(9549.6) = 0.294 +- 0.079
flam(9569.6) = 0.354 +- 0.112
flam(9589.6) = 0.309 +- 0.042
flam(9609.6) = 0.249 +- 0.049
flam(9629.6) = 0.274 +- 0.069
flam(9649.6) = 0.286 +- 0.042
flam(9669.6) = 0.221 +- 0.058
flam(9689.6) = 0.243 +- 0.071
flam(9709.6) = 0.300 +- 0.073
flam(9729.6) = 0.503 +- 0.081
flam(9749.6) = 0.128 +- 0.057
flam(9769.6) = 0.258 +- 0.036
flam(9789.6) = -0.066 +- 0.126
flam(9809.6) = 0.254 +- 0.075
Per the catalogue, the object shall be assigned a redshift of 1.00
